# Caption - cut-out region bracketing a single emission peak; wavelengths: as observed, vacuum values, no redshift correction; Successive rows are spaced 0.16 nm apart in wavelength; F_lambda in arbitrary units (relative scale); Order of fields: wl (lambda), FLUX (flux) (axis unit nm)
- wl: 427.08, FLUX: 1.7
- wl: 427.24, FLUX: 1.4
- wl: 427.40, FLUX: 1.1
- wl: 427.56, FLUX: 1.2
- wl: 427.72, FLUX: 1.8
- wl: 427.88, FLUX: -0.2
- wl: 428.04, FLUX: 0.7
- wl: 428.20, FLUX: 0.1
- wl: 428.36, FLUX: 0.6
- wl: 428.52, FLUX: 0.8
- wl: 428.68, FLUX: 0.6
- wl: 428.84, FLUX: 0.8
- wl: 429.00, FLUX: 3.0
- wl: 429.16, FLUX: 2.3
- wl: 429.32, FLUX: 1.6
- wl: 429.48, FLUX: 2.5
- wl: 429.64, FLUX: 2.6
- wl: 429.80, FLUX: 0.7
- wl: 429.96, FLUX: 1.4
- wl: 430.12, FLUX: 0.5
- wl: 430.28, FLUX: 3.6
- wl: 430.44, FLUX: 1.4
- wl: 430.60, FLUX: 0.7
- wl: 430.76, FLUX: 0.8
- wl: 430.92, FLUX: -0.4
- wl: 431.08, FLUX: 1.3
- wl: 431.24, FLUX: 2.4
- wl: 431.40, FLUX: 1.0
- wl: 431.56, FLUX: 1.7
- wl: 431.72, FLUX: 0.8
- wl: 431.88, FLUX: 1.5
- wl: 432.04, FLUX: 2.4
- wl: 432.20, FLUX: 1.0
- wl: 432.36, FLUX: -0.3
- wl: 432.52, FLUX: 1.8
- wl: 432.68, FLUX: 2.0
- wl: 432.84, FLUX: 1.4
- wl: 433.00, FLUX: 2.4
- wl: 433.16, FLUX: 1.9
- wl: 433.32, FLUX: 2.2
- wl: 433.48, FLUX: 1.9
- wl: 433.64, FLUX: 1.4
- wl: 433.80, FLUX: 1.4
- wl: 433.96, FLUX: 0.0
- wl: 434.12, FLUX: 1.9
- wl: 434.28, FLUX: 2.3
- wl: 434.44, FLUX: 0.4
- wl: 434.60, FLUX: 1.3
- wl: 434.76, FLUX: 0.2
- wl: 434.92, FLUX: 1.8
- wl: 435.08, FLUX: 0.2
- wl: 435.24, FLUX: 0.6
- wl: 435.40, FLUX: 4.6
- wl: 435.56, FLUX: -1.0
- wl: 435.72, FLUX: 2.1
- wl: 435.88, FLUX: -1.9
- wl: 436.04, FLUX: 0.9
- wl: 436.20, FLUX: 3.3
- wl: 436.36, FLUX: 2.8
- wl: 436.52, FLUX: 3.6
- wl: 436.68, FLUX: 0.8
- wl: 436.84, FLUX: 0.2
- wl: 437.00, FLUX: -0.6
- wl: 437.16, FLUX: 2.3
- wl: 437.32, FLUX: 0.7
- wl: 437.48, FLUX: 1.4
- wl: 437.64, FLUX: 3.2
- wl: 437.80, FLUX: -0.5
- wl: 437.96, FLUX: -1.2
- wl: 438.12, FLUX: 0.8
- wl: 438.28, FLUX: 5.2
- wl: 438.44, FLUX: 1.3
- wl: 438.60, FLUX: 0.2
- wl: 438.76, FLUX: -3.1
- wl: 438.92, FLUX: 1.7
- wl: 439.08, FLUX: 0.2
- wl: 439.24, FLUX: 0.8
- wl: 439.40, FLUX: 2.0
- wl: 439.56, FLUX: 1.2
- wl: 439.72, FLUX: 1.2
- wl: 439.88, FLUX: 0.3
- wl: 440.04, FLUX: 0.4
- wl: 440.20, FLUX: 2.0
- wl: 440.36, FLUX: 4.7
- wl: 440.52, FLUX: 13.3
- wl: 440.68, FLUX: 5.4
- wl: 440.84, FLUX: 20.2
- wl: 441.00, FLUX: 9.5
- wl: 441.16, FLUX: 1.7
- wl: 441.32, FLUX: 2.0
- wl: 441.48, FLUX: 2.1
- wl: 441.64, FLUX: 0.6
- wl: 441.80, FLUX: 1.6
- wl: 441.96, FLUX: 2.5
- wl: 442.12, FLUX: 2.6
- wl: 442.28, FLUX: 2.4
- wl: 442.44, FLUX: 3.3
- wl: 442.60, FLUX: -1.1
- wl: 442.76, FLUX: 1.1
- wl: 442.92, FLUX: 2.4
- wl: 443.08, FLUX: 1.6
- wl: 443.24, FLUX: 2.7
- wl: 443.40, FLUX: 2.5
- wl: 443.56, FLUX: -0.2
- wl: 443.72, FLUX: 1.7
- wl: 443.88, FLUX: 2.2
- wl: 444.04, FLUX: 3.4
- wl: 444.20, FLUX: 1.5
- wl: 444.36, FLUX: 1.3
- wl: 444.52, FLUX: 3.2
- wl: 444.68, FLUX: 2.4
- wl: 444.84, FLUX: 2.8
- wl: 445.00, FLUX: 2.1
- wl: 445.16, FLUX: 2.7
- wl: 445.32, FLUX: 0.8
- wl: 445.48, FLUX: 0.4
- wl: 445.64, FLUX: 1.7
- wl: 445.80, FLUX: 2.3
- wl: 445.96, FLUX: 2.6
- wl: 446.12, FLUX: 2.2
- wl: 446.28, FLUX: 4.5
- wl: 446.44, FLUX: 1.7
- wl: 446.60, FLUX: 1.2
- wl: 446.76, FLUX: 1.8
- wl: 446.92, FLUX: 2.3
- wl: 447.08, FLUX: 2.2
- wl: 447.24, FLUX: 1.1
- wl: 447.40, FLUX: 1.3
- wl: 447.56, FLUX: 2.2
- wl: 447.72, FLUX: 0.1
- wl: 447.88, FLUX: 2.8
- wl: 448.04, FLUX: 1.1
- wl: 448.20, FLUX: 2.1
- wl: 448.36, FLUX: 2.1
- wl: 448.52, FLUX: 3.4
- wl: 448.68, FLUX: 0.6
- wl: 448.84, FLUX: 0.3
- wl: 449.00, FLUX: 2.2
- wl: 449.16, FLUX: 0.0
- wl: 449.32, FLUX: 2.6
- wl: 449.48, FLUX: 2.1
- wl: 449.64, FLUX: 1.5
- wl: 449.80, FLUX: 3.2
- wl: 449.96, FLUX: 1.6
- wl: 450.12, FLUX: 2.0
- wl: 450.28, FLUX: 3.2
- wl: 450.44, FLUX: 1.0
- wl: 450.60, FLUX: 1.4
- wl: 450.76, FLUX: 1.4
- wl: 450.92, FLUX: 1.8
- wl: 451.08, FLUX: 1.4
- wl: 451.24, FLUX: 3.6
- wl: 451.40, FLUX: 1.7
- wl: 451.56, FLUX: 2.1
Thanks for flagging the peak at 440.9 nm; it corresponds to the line [O II] 3727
